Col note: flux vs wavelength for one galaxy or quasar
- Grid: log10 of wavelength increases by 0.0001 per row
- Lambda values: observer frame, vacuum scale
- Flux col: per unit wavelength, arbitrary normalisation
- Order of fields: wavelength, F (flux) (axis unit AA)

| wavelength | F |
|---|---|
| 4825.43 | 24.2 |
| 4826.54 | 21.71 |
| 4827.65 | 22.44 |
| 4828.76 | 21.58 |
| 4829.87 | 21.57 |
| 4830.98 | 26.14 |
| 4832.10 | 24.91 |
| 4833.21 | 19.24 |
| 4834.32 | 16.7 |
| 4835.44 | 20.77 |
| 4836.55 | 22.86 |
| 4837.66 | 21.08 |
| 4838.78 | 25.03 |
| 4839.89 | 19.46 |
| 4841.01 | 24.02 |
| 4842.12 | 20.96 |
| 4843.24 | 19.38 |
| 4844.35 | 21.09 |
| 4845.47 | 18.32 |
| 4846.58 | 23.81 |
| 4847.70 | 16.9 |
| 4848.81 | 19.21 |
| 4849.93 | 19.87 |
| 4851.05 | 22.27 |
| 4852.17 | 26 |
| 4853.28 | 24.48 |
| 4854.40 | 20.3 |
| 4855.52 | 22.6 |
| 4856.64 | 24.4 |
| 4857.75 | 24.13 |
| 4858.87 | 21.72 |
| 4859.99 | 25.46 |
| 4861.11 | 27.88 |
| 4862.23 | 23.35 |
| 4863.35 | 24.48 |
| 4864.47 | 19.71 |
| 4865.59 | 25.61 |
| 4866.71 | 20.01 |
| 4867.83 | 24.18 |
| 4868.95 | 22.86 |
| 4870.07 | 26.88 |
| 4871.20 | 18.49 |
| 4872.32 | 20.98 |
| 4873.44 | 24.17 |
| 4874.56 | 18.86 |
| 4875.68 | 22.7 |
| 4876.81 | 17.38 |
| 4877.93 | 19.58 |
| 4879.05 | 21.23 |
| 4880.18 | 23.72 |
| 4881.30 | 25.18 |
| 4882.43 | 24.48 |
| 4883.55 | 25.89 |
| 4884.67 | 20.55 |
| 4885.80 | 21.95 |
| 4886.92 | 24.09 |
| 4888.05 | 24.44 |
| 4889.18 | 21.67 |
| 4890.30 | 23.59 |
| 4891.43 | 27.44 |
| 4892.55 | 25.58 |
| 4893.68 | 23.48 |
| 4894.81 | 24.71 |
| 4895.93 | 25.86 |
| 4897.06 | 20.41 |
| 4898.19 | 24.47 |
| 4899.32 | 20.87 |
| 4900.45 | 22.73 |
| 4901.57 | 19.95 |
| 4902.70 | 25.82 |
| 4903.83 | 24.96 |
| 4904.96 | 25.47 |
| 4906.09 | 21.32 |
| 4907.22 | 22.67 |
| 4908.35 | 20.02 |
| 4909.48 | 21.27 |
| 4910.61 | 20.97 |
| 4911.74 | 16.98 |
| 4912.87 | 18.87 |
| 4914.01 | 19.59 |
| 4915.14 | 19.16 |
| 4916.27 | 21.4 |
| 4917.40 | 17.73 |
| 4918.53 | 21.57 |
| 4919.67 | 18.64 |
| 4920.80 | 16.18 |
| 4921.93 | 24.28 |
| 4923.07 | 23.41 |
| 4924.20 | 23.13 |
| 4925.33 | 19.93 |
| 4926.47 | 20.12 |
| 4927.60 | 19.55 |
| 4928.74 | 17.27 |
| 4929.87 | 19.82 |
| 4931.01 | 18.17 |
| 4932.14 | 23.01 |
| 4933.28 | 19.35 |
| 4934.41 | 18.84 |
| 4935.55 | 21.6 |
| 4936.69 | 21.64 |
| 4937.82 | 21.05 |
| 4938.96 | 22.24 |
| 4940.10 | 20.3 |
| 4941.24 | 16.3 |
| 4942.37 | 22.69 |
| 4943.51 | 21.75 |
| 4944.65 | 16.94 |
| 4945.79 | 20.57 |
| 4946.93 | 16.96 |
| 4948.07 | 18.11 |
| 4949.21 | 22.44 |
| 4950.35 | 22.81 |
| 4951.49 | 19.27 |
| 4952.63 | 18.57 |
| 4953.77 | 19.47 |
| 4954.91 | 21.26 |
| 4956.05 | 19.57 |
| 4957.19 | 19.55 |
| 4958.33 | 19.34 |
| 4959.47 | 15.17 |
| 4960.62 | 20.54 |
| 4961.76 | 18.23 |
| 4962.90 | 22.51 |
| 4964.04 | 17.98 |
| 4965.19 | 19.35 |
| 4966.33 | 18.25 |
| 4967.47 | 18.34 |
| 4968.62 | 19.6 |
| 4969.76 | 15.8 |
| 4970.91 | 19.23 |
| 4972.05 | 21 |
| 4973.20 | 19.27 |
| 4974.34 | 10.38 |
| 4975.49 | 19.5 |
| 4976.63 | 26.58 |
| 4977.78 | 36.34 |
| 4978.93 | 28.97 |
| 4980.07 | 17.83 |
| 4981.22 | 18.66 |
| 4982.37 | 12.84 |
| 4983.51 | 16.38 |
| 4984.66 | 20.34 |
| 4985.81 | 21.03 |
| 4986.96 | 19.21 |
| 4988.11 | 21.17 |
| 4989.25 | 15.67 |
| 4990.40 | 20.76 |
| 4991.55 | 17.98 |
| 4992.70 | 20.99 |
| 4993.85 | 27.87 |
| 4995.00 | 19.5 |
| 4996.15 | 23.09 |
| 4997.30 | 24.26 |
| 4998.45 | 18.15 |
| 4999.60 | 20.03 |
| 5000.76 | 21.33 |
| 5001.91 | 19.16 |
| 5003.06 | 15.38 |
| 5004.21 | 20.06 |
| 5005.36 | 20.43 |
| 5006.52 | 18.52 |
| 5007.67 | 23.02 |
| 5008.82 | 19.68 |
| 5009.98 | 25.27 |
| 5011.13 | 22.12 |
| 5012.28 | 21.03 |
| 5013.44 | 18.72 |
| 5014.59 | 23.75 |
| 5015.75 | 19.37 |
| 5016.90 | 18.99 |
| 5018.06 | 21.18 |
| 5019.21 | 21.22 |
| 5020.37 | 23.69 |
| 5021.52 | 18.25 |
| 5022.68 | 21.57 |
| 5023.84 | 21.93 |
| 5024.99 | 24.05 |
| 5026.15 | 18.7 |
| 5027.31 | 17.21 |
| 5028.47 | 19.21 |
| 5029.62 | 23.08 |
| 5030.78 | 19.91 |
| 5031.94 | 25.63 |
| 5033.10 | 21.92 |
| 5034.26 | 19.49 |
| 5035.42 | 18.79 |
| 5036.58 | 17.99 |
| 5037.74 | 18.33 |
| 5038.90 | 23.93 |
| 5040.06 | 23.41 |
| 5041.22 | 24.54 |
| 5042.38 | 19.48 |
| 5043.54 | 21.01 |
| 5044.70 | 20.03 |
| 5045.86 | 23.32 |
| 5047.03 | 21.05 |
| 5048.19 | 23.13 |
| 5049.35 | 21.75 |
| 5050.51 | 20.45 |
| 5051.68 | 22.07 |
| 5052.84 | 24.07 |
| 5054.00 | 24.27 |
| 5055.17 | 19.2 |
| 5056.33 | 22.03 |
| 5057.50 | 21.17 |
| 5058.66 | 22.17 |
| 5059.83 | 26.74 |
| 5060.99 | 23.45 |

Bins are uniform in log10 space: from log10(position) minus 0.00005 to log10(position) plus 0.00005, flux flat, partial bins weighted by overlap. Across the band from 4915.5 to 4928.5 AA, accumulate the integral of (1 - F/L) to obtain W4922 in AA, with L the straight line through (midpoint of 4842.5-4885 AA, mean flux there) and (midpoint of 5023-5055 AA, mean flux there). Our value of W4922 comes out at 0.94 AA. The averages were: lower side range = 22.3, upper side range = 21.4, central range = 20.4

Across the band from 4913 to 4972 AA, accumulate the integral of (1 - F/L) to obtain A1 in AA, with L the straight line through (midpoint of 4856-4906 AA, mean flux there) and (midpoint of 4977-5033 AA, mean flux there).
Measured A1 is 6.1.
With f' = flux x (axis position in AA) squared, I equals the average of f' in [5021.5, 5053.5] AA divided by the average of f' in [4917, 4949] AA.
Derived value 1.11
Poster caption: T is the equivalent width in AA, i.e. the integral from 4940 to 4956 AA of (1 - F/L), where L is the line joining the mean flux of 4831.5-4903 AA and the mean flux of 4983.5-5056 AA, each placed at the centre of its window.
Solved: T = 1.4 AA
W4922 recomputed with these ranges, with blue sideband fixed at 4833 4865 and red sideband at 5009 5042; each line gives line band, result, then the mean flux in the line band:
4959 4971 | 1.6 AA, 18.6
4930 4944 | 0.7 AA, 20.5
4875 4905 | -2.0 AA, 23.2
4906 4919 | 1.0 AA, 20.1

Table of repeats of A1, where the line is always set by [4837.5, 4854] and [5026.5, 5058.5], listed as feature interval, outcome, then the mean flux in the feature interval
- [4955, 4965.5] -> 1.1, 19.2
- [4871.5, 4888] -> -0.6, 22.2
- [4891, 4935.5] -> 0.1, 21.4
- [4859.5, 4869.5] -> -1.1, 23.7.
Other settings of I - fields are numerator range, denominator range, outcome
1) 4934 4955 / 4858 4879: 0.92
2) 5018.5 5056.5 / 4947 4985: 1.11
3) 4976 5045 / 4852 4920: 0.98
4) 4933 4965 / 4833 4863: 0.94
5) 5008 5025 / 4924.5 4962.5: 1.11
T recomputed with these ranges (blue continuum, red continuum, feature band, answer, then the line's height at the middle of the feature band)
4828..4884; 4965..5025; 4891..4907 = -1.5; 21.7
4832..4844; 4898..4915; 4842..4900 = -3.5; 21.4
